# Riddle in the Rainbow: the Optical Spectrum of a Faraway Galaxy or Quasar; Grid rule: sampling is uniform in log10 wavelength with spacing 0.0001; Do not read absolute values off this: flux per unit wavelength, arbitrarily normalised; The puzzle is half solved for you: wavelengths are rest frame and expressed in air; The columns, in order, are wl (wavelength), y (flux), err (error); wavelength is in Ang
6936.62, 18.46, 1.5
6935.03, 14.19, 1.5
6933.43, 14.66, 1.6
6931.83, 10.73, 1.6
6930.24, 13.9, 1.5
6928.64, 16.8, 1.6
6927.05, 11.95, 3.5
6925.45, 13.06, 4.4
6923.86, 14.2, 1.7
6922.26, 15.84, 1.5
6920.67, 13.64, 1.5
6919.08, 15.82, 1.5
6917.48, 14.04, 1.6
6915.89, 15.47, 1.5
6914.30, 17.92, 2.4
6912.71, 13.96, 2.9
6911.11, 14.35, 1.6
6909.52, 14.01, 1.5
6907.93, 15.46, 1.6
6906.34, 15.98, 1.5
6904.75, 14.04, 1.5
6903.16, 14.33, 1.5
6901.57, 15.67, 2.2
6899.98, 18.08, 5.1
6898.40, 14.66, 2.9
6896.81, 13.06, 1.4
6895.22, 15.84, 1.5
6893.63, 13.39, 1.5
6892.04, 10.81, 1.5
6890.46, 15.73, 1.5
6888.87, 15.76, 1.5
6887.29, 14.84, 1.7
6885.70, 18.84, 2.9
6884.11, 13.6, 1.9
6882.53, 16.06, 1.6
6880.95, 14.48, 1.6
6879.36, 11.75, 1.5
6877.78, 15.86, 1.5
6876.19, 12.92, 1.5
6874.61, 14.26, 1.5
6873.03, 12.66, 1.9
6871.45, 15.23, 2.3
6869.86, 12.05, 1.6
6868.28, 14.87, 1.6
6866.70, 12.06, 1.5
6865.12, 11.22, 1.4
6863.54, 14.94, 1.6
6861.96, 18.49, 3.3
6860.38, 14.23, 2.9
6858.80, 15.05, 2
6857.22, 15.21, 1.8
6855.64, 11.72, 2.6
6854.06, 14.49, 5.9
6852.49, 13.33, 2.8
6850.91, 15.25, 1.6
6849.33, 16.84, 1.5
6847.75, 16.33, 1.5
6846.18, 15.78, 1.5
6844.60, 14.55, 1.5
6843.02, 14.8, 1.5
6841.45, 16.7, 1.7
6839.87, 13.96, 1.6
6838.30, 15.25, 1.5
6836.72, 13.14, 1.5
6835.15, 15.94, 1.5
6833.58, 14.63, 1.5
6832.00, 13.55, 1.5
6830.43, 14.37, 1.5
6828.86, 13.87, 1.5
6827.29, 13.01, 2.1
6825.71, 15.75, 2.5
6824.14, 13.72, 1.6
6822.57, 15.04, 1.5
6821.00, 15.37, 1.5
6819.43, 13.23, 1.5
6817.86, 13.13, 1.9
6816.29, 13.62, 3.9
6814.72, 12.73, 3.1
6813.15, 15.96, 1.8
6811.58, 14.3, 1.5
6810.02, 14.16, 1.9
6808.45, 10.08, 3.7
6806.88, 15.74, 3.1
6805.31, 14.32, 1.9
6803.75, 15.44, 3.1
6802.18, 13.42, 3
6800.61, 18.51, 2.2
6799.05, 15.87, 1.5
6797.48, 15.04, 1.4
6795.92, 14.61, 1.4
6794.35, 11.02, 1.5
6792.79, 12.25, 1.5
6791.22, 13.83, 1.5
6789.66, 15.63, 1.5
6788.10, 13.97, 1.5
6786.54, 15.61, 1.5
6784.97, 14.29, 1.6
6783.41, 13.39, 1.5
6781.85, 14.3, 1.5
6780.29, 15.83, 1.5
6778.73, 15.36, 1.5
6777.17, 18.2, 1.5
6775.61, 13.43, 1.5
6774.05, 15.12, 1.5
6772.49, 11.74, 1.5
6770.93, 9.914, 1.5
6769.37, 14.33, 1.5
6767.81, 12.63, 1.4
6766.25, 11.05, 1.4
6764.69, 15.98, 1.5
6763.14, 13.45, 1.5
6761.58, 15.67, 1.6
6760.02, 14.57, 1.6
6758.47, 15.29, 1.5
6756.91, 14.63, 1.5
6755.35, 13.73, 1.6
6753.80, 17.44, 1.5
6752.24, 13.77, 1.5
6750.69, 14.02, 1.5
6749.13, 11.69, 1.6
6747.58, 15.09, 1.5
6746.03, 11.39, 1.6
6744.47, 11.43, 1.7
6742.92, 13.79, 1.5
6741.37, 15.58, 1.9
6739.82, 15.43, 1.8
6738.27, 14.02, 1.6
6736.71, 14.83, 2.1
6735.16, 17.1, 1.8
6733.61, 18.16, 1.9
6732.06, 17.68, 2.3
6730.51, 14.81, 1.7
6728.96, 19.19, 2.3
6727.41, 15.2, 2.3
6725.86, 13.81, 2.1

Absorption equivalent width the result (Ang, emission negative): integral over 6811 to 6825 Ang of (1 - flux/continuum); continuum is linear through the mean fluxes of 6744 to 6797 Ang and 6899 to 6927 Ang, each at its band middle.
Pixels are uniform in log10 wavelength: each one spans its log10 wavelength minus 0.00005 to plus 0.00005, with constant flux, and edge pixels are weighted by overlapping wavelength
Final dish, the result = 0.2 Ang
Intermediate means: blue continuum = 14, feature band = 14.1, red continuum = 15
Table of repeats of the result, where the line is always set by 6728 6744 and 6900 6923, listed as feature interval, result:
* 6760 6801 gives 3.9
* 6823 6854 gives 1.4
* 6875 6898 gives 1.1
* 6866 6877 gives 1.3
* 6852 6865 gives 0.7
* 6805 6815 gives 1.1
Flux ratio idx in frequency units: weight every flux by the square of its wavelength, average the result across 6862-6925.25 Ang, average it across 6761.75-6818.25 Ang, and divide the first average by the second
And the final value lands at 1.06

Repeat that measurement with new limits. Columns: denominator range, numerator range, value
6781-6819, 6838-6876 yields 1.04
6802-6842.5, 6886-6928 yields 1.06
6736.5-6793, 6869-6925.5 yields 1.08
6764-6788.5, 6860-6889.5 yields 1.06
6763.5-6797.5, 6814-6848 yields 1.05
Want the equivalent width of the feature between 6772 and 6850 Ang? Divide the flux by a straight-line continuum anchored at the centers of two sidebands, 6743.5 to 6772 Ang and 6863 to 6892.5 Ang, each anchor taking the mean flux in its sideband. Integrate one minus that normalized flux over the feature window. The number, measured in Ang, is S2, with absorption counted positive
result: -3.81 Ang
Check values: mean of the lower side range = 13.6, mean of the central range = 14.5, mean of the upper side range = 14.1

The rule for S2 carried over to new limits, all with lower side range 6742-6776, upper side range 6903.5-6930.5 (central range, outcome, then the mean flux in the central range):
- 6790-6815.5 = -0.5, 14.2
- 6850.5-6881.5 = 0.9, 14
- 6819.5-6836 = -0.4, 14.5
